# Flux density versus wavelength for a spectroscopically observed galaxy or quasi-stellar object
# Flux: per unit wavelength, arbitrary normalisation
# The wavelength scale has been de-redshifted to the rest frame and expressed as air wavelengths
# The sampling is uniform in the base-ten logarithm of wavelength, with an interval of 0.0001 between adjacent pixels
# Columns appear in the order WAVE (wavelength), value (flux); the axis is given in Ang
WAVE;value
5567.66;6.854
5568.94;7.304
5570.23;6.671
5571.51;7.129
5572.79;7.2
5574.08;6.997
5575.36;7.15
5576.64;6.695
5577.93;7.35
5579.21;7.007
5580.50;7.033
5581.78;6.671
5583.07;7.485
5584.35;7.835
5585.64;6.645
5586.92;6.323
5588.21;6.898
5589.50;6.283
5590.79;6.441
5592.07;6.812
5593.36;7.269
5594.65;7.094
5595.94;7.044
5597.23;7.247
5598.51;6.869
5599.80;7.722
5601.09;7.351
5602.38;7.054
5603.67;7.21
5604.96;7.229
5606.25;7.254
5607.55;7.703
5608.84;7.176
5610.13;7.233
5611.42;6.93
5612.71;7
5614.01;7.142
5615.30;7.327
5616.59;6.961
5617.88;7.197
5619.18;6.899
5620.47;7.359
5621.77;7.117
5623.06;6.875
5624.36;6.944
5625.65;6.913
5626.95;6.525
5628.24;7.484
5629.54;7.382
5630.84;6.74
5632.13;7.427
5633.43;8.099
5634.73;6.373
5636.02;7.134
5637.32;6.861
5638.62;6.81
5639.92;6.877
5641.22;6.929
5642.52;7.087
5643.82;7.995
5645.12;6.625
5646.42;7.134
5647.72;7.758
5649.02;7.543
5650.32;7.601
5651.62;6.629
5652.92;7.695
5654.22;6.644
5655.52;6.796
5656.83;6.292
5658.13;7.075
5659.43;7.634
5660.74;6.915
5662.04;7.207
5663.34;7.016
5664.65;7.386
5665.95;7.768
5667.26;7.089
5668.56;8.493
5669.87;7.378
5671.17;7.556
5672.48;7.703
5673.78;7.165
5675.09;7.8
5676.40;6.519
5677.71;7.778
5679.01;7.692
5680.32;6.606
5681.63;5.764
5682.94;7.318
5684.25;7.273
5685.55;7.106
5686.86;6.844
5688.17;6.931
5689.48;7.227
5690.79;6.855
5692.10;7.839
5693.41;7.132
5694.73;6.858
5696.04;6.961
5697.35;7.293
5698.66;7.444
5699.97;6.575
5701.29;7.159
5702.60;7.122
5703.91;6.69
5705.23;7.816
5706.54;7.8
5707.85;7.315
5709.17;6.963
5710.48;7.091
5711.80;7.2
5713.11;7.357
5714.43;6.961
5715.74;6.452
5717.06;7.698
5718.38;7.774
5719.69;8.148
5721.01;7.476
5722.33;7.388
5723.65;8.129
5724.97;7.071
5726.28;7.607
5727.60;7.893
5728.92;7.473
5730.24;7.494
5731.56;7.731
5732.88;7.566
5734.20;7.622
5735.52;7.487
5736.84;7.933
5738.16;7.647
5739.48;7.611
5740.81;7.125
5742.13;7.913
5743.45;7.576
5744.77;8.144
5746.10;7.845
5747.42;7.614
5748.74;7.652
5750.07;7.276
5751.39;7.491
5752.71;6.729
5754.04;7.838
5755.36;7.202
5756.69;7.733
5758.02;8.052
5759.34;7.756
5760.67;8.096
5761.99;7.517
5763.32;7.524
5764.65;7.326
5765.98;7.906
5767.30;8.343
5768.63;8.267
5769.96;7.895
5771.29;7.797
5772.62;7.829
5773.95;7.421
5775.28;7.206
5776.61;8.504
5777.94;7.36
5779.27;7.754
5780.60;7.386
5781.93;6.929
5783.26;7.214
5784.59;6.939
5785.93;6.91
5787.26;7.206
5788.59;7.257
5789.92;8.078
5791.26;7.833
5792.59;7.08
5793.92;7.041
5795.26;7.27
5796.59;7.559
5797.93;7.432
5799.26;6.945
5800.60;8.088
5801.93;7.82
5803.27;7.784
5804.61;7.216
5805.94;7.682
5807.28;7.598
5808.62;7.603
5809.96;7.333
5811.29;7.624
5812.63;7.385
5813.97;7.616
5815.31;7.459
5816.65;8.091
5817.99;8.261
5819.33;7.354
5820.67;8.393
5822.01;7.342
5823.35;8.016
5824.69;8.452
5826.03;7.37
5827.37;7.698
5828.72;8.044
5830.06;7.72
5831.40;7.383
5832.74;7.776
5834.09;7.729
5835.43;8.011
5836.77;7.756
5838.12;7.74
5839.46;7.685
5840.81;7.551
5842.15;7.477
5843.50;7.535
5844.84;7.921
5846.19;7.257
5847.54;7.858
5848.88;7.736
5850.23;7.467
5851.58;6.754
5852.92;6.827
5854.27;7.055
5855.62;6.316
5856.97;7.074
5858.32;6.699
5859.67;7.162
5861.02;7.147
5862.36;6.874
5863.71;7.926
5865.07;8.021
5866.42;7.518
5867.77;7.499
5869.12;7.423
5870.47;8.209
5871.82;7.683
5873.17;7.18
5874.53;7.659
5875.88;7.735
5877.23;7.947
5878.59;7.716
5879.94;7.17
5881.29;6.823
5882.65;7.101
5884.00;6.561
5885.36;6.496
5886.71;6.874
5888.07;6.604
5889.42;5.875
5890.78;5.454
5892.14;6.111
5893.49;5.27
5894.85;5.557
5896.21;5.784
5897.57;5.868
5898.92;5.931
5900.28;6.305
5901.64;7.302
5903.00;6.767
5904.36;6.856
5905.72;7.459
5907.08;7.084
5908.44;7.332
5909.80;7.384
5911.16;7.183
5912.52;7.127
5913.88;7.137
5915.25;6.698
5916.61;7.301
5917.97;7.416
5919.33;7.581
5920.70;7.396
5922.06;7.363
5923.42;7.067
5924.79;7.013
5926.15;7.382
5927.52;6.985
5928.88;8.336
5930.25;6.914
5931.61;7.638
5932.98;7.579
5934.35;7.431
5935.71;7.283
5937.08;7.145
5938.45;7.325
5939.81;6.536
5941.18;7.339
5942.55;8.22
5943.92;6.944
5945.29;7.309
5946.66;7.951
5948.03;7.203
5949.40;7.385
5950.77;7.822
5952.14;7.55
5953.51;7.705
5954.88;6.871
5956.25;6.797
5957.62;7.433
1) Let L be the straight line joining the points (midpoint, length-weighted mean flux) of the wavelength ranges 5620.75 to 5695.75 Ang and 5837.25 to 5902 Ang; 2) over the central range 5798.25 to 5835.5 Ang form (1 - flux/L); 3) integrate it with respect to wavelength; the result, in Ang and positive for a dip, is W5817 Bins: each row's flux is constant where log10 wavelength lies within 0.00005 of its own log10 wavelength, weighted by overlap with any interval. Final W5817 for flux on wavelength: -3.3 Ang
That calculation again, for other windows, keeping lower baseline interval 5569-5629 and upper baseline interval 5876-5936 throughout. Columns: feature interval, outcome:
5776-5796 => -1.2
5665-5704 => -1.0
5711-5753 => -3.2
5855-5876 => -1.3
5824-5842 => -2.1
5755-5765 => -1.0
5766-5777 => -1.4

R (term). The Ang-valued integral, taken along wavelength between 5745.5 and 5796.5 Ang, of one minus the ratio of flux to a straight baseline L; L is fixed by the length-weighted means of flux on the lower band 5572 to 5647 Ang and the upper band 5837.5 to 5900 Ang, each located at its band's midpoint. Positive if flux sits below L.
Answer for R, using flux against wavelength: -3.6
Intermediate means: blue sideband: 7.08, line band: 7.56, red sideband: 7.04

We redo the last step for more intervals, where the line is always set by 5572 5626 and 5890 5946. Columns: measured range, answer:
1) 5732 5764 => -2.7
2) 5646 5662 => -0.2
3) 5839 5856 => -0.9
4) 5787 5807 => -1.4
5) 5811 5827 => -1.8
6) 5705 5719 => -0.5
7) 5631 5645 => -0.1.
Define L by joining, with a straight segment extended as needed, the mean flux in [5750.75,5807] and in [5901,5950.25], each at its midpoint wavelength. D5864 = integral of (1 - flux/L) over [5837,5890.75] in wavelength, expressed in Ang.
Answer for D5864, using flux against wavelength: 1.0 Ang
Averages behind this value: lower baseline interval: 7.55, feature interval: 7.27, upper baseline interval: 7.29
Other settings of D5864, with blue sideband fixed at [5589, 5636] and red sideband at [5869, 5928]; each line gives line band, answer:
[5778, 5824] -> -3.4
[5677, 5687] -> 0.0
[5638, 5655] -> -0.2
